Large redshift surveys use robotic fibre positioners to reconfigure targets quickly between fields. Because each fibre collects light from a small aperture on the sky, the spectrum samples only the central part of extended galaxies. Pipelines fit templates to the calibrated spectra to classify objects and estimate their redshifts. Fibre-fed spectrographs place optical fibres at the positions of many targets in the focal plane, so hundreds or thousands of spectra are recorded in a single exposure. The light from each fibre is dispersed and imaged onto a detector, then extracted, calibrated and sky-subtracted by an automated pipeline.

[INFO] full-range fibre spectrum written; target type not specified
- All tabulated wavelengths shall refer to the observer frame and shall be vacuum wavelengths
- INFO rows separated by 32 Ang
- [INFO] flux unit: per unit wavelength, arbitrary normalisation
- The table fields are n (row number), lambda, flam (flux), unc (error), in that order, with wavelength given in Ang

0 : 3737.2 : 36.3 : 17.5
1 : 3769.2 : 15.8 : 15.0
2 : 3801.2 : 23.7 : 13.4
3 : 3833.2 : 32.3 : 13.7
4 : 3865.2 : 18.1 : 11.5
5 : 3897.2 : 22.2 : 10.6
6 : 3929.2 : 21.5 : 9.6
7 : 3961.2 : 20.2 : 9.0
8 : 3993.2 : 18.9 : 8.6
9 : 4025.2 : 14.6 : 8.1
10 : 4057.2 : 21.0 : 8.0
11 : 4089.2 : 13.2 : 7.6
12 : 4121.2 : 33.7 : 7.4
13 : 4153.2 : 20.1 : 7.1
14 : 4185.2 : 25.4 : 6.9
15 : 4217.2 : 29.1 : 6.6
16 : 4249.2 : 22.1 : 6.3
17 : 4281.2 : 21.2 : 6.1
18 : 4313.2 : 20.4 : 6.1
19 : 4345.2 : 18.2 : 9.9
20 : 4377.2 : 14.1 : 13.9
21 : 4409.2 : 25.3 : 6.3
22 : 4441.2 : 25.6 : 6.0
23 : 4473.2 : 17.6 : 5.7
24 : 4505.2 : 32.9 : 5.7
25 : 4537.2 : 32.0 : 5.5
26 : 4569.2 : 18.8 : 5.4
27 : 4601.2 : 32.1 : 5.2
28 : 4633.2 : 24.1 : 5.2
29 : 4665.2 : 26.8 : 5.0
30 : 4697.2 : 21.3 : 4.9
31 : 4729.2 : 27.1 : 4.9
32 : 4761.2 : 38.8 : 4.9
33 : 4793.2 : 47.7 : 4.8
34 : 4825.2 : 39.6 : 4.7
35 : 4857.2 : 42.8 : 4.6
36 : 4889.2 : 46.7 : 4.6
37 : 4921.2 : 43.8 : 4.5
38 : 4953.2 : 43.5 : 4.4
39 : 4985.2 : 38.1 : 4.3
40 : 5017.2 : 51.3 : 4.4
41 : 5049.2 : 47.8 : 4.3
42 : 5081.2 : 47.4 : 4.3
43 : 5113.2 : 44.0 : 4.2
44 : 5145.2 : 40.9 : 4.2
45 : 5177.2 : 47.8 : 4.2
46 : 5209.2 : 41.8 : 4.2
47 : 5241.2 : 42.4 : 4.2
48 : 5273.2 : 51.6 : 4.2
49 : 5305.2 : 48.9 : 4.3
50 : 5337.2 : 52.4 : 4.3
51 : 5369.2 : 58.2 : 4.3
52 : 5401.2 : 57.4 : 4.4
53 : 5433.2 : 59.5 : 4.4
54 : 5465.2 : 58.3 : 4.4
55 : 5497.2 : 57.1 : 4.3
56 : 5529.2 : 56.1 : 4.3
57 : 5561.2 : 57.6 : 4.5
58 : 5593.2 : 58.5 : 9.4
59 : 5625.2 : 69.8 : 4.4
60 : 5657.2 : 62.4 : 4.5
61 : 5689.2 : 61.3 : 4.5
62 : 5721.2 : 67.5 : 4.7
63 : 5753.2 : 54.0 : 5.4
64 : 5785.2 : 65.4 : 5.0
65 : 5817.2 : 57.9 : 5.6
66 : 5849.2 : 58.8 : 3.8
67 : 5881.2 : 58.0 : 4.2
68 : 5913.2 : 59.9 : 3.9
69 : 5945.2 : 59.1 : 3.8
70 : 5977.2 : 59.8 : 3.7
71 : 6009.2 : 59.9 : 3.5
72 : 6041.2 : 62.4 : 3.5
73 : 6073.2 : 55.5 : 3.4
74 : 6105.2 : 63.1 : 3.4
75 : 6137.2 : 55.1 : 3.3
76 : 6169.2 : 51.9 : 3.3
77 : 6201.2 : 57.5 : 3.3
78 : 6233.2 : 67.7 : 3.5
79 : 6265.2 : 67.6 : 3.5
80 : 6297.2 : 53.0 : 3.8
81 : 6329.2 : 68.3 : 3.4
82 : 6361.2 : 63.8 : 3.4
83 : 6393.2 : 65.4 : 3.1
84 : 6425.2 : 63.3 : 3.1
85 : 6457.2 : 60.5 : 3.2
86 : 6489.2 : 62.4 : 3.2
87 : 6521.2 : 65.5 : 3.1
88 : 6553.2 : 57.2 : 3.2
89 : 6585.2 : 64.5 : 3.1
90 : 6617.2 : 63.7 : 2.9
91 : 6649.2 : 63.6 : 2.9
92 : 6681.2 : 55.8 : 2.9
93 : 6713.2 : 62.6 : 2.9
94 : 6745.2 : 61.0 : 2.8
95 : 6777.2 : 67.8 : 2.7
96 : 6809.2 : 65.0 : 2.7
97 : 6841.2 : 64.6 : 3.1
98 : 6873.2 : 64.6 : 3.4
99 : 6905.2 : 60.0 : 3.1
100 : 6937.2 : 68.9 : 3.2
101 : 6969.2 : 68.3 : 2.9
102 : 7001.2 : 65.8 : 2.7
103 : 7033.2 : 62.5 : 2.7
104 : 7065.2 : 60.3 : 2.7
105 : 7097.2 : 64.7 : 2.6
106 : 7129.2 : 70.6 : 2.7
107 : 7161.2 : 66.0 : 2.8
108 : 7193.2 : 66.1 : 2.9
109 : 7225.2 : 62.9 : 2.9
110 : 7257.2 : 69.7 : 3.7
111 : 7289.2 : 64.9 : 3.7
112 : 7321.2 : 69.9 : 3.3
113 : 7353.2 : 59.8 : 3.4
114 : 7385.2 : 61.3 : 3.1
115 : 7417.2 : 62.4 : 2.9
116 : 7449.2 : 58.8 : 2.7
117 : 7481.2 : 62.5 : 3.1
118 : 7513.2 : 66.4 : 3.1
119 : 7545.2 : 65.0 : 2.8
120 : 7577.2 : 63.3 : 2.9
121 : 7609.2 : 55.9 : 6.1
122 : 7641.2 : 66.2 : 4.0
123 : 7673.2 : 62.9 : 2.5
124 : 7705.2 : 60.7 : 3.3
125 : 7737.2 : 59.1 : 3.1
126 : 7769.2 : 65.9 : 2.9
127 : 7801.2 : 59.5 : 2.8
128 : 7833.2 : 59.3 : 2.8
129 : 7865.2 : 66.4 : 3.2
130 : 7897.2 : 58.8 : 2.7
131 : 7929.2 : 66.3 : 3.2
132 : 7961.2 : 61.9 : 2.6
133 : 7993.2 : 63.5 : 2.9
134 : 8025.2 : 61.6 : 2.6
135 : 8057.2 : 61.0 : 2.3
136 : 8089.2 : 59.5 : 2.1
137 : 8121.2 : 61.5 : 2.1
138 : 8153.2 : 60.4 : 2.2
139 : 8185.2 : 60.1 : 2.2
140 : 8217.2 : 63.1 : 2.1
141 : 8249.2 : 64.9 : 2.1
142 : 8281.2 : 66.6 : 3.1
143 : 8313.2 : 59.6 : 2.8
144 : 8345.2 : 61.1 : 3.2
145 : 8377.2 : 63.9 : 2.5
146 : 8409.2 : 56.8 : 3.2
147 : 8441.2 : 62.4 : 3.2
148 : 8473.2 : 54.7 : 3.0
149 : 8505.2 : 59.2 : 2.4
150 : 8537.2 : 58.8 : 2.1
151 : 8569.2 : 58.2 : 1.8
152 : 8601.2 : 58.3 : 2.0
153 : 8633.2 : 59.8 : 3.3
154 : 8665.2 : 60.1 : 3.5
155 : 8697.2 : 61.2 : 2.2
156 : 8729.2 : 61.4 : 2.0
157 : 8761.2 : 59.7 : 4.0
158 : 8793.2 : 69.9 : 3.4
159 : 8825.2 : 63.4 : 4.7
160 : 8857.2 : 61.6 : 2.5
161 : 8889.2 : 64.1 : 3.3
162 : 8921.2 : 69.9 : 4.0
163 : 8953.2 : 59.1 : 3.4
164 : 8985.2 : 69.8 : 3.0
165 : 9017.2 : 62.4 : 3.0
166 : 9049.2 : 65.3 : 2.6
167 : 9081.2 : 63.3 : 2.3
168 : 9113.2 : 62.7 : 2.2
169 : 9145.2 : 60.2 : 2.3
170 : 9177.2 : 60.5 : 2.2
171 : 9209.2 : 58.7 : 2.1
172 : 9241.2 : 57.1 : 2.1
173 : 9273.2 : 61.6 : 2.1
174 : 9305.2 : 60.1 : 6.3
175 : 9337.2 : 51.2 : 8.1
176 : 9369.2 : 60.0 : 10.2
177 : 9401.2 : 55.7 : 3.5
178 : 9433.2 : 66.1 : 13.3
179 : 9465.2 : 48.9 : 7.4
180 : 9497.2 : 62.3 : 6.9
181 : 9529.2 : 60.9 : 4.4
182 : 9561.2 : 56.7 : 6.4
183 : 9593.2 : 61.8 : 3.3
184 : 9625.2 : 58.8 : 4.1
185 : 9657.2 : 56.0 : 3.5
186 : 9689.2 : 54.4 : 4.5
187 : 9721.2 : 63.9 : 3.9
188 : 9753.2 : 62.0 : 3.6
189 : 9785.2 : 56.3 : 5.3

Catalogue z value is 0.19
